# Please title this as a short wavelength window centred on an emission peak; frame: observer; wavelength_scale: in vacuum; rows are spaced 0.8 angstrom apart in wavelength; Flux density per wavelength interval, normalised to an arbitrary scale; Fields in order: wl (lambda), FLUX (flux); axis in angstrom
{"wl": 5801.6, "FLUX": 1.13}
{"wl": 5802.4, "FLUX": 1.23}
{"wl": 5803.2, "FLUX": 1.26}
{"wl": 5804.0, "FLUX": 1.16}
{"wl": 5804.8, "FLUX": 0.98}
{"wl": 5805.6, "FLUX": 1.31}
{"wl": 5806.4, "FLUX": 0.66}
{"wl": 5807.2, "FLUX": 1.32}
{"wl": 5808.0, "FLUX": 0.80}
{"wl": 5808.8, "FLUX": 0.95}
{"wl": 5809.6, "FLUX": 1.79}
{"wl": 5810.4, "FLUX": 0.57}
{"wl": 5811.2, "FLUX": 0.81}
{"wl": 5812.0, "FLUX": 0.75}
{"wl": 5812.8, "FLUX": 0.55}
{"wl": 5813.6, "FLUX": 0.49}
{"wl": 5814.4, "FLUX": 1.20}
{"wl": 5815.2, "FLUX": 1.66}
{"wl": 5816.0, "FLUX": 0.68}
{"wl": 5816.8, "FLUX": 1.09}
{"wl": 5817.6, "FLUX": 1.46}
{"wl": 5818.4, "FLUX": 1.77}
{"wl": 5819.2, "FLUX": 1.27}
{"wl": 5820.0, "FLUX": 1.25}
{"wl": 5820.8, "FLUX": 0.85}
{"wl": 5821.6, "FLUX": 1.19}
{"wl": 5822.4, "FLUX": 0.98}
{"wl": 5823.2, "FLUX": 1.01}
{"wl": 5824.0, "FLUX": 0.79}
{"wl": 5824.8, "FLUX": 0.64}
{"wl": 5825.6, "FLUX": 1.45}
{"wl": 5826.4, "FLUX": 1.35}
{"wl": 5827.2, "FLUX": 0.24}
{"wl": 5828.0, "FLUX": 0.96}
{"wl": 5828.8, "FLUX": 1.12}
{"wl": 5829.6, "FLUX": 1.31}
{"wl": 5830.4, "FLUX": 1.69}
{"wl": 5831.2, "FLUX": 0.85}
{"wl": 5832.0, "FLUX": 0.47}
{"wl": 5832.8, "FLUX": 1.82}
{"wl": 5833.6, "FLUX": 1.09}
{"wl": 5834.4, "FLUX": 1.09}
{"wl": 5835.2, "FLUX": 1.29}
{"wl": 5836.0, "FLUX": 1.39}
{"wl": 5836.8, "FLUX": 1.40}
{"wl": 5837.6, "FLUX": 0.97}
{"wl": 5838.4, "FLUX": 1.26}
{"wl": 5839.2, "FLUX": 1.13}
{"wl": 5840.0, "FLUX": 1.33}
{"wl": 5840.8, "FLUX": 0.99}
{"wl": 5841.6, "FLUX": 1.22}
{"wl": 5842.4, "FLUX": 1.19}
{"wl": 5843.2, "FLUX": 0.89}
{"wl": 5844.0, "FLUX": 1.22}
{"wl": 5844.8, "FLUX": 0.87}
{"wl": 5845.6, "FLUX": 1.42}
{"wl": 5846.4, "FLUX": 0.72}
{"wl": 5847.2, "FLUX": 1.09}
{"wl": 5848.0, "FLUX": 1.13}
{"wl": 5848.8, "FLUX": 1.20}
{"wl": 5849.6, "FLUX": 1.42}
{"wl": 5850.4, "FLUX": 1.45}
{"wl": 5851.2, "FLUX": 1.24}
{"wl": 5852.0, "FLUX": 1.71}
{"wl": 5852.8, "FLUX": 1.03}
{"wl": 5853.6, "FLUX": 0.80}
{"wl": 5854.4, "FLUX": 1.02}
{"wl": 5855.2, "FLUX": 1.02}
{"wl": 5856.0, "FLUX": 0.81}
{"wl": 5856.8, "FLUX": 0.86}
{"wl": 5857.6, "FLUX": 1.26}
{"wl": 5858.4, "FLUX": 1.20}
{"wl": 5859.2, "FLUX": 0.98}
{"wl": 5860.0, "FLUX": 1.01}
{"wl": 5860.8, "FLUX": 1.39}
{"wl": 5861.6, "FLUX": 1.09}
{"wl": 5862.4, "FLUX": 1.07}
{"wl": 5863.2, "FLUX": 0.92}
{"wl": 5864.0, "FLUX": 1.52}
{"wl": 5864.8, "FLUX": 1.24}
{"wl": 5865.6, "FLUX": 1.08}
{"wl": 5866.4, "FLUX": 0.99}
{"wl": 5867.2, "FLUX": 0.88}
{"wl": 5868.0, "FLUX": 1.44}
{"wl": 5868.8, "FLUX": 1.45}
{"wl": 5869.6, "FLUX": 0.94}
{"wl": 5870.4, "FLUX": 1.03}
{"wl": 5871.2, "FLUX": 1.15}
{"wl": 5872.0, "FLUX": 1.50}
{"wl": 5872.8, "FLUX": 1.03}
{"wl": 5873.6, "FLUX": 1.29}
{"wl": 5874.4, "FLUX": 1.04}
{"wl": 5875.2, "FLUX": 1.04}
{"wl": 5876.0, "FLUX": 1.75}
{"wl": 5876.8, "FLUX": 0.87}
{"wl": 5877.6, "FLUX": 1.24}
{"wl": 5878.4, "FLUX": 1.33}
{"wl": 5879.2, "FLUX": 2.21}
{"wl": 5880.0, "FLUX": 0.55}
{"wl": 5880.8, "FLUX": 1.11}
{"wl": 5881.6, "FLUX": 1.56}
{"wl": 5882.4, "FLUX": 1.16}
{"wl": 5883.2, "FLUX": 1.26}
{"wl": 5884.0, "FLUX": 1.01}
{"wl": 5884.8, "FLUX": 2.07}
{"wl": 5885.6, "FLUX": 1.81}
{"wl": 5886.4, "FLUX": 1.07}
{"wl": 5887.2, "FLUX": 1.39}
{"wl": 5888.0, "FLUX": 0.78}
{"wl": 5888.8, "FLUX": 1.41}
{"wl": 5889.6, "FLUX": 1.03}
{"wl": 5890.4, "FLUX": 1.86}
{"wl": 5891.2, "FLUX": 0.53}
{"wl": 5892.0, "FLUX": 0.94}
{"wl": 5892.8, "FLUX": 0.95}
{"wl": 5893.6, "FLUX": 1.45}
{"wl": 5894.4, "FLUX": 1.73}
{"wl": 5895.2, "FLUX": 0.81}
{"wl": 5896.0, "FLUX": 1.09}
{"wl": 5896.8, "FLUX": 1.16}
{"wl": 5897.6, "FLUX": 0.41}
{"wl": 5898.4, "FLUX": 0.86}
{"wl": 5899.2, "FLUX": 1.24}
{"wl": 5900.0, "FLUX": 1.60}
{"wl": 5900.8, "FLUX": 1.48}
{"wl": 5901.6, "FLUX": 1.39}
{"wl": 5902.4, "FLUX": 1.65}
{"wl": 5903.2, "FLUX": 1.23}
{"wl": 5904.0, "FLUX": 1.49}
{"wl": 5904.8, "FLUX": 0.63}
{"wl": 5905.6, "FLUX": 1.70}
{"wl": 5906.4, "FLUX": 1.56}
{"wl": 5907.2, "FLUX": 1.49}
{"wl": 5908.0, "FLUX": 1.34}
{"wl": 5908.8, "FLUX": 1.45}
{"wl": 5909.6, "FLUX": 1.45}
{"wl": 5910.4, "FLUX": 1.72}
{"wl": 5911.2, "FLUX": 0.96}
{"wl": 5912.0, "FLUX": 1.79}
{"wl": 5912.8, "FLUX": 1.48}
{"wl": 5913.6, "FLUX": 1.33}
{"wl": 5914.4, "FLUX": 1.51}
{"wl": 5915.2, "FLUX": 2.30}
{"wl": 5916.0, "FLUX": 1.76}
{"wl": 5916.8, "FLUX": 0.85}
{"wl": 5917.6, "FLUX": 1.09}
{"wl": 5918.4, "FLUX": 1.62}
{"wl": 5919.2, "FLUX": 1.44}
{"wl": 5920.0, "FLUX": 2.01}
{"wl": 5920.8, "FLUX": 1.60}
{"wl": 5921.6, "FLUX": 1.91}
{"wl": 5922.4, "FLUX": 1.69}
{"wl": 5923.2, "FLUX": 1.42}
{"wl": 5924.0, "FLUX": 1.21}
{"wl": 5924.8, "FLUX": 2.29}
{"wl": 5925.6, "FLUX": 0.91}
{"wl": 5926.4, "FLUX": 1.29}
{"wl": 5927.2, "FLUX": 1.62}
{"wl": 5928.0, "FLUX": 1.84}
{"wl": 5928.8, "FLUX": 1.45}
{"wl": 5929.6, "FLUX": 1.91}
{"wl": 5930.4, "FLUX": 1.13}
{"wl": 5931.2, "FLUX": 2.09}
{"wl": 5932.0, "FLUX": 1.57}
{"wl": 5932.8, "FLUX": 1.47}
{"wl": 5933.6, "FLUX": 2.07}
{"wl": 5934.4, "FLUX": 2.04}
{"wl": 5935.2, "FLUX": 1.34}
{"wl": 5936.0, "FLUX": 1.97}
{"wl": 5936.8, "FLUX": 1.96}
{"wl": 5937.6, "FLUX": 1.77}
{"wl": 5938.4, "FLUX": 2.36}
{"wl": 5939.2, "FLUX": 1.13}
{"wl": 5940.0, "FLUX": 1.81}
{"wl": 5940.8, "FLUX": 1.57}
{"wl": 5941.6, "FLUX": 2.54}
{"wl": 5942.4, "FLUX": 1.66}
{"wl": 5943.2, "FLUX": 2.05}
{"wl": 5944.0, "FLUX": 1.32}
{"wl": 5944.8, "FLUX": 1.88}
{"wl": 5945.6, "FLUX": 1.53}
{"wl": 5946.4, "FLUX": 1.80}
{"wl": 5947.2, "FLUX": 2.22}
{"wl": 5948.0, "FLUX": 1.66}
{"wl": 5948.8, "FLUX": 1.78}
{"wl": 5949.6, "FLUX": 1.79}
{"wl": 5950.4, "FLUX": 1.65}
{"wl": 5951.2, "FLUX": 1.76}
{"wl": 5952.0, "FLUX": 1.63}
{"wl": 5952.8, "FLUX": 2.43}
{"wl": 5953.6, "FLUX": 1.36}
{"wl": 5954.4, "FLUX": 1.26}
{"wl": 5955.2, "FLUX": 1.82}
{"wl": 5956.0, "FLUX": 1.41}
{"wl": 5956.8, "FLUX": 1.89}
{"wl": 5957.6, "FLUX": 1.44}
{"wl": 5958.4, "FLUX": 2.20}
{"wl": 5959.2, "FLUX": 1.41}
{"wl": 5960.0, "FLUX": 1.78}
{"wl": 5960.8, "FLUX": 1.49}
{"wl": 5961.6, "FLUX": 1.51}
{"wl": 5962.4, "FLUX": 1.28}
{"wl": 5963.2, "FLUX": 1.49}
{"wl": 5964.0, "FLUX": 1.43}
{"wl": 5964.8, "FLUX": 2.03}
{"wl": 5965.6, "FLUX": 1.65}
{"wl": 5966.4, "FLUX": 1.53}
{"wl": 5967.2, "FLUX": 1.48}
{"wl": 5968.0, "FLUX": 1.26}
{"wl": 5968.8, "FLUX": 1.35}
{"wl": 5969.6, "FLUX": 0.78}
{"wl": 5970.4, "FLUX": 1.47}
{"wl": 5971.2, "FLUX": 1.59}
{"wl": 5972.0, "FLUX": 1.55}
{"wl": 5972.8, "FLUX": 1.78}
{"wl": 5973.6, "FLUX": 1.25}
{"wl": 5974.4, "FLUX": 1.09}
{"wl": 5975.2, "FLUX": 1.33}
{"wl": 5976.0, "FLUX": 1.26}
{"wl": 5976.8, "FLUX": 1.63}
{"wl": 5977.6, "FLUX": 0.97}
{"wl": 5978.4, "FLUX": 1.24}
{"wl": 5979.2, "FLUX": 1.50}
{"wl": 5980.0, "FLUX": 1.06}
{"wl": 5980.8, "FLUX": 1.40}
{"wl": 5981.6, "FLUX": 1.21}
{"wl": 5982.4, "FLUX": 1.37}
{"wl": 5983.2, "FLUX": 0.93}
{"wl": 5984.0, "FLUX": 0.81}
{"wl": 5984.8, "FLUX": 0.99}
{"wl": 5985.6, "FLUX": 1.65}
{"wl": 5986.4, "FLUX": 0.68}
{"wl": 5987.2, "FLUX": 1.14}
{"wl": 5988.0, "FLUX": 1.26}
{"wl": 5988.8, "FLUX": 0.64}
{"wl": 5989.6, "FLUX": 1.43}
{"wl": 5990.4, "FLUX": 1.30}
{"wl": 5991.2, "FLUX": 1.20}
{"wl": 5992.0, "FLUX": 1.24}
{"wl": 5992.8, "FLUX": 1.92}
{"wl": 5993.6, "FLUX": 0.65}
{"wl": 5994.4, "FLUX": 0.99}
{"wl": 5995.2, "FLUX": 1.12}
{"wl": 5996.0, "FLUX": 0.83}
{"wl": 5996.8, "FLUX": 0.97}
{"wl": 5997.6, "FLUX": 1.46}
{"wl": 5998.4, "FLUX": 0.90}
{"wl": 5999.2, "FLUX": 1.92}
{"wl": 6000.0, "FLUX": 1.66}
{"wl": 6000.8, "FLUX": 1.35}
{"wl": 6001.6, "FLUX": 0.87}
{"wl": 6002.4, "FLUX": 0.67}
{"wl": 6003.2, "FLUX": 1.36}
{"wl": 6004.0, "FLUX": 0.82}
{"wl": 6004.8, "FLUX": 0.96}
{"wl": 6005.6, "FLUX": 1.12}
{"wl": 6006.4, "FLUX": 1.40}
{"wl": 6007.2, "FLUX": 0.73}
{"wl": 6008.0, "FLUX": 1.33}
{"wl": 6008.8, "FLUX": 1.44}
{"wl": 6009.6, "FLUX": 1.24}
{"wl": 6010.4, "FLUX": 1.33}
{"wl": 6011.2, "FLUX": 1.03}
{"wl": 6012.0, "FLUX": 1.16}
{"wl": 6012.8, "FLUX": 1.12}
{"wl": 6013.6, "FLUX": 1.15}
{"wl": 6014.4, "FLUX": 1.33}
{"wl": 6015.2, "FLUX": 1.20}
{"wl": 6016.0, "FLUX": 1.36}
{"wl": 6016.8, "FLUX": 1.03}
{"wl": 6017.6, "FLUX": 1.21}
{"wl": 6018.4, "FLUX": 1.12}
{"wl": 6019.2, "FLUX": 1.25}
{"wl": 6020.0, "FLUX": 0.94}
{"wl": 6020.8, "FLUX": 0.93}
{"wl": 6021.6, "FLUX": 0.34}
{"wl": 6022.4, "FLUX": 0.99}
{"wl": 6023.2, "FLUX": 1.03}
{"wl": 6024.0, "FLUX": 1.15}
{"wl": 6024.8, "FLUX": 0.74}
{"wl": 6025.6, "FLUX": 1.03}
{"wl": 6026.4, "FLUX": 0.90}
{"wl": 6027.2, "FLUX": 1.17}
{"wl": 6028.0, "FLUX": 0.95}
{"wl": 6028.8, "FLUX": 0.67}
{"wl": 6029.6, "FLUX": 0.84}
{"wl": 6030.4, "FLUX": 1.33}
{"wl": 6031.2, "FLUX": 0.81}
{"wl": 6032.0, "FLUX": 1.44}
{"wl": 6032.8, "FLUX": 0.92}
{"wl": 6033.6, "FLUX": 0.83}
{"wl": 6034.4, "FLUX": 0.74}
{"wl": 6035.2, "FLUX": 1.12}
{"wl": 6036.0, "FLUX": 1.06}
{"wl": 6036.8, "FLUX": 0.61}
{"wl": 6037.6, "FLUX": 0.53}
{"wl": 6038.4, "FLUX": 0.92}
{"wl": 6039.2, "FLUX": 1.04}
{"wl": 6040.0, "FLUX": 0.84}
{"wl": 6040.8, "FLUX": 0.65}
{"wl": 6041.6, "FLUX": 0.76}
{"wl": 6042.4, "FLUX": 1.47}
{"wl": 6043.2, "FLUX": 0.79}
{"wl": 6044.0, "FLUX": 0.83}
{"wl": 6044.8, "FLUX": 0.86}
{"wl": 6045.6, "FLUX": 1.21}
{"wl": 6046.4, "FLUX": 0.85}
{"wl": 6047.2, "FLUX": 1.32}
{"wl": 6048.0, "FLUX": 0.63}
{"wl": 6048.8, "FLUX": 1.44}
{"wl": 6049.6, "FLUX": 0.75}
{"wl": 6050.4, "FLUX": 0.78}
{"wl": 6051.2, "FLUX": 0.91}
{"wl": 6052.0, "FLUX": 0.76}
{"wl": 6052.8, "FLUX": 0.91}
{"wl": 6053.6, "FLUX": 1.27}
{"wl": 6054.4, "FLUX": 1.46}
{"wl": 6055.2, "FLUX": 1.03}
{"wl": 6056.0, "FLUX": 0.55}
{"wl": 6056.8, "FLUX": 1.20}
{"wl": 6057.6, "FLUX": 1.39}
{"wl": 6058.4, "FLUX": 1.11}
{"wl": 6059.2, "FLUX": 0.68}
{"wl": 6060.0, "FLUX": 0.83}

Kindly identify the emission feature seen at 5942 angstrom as C III]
